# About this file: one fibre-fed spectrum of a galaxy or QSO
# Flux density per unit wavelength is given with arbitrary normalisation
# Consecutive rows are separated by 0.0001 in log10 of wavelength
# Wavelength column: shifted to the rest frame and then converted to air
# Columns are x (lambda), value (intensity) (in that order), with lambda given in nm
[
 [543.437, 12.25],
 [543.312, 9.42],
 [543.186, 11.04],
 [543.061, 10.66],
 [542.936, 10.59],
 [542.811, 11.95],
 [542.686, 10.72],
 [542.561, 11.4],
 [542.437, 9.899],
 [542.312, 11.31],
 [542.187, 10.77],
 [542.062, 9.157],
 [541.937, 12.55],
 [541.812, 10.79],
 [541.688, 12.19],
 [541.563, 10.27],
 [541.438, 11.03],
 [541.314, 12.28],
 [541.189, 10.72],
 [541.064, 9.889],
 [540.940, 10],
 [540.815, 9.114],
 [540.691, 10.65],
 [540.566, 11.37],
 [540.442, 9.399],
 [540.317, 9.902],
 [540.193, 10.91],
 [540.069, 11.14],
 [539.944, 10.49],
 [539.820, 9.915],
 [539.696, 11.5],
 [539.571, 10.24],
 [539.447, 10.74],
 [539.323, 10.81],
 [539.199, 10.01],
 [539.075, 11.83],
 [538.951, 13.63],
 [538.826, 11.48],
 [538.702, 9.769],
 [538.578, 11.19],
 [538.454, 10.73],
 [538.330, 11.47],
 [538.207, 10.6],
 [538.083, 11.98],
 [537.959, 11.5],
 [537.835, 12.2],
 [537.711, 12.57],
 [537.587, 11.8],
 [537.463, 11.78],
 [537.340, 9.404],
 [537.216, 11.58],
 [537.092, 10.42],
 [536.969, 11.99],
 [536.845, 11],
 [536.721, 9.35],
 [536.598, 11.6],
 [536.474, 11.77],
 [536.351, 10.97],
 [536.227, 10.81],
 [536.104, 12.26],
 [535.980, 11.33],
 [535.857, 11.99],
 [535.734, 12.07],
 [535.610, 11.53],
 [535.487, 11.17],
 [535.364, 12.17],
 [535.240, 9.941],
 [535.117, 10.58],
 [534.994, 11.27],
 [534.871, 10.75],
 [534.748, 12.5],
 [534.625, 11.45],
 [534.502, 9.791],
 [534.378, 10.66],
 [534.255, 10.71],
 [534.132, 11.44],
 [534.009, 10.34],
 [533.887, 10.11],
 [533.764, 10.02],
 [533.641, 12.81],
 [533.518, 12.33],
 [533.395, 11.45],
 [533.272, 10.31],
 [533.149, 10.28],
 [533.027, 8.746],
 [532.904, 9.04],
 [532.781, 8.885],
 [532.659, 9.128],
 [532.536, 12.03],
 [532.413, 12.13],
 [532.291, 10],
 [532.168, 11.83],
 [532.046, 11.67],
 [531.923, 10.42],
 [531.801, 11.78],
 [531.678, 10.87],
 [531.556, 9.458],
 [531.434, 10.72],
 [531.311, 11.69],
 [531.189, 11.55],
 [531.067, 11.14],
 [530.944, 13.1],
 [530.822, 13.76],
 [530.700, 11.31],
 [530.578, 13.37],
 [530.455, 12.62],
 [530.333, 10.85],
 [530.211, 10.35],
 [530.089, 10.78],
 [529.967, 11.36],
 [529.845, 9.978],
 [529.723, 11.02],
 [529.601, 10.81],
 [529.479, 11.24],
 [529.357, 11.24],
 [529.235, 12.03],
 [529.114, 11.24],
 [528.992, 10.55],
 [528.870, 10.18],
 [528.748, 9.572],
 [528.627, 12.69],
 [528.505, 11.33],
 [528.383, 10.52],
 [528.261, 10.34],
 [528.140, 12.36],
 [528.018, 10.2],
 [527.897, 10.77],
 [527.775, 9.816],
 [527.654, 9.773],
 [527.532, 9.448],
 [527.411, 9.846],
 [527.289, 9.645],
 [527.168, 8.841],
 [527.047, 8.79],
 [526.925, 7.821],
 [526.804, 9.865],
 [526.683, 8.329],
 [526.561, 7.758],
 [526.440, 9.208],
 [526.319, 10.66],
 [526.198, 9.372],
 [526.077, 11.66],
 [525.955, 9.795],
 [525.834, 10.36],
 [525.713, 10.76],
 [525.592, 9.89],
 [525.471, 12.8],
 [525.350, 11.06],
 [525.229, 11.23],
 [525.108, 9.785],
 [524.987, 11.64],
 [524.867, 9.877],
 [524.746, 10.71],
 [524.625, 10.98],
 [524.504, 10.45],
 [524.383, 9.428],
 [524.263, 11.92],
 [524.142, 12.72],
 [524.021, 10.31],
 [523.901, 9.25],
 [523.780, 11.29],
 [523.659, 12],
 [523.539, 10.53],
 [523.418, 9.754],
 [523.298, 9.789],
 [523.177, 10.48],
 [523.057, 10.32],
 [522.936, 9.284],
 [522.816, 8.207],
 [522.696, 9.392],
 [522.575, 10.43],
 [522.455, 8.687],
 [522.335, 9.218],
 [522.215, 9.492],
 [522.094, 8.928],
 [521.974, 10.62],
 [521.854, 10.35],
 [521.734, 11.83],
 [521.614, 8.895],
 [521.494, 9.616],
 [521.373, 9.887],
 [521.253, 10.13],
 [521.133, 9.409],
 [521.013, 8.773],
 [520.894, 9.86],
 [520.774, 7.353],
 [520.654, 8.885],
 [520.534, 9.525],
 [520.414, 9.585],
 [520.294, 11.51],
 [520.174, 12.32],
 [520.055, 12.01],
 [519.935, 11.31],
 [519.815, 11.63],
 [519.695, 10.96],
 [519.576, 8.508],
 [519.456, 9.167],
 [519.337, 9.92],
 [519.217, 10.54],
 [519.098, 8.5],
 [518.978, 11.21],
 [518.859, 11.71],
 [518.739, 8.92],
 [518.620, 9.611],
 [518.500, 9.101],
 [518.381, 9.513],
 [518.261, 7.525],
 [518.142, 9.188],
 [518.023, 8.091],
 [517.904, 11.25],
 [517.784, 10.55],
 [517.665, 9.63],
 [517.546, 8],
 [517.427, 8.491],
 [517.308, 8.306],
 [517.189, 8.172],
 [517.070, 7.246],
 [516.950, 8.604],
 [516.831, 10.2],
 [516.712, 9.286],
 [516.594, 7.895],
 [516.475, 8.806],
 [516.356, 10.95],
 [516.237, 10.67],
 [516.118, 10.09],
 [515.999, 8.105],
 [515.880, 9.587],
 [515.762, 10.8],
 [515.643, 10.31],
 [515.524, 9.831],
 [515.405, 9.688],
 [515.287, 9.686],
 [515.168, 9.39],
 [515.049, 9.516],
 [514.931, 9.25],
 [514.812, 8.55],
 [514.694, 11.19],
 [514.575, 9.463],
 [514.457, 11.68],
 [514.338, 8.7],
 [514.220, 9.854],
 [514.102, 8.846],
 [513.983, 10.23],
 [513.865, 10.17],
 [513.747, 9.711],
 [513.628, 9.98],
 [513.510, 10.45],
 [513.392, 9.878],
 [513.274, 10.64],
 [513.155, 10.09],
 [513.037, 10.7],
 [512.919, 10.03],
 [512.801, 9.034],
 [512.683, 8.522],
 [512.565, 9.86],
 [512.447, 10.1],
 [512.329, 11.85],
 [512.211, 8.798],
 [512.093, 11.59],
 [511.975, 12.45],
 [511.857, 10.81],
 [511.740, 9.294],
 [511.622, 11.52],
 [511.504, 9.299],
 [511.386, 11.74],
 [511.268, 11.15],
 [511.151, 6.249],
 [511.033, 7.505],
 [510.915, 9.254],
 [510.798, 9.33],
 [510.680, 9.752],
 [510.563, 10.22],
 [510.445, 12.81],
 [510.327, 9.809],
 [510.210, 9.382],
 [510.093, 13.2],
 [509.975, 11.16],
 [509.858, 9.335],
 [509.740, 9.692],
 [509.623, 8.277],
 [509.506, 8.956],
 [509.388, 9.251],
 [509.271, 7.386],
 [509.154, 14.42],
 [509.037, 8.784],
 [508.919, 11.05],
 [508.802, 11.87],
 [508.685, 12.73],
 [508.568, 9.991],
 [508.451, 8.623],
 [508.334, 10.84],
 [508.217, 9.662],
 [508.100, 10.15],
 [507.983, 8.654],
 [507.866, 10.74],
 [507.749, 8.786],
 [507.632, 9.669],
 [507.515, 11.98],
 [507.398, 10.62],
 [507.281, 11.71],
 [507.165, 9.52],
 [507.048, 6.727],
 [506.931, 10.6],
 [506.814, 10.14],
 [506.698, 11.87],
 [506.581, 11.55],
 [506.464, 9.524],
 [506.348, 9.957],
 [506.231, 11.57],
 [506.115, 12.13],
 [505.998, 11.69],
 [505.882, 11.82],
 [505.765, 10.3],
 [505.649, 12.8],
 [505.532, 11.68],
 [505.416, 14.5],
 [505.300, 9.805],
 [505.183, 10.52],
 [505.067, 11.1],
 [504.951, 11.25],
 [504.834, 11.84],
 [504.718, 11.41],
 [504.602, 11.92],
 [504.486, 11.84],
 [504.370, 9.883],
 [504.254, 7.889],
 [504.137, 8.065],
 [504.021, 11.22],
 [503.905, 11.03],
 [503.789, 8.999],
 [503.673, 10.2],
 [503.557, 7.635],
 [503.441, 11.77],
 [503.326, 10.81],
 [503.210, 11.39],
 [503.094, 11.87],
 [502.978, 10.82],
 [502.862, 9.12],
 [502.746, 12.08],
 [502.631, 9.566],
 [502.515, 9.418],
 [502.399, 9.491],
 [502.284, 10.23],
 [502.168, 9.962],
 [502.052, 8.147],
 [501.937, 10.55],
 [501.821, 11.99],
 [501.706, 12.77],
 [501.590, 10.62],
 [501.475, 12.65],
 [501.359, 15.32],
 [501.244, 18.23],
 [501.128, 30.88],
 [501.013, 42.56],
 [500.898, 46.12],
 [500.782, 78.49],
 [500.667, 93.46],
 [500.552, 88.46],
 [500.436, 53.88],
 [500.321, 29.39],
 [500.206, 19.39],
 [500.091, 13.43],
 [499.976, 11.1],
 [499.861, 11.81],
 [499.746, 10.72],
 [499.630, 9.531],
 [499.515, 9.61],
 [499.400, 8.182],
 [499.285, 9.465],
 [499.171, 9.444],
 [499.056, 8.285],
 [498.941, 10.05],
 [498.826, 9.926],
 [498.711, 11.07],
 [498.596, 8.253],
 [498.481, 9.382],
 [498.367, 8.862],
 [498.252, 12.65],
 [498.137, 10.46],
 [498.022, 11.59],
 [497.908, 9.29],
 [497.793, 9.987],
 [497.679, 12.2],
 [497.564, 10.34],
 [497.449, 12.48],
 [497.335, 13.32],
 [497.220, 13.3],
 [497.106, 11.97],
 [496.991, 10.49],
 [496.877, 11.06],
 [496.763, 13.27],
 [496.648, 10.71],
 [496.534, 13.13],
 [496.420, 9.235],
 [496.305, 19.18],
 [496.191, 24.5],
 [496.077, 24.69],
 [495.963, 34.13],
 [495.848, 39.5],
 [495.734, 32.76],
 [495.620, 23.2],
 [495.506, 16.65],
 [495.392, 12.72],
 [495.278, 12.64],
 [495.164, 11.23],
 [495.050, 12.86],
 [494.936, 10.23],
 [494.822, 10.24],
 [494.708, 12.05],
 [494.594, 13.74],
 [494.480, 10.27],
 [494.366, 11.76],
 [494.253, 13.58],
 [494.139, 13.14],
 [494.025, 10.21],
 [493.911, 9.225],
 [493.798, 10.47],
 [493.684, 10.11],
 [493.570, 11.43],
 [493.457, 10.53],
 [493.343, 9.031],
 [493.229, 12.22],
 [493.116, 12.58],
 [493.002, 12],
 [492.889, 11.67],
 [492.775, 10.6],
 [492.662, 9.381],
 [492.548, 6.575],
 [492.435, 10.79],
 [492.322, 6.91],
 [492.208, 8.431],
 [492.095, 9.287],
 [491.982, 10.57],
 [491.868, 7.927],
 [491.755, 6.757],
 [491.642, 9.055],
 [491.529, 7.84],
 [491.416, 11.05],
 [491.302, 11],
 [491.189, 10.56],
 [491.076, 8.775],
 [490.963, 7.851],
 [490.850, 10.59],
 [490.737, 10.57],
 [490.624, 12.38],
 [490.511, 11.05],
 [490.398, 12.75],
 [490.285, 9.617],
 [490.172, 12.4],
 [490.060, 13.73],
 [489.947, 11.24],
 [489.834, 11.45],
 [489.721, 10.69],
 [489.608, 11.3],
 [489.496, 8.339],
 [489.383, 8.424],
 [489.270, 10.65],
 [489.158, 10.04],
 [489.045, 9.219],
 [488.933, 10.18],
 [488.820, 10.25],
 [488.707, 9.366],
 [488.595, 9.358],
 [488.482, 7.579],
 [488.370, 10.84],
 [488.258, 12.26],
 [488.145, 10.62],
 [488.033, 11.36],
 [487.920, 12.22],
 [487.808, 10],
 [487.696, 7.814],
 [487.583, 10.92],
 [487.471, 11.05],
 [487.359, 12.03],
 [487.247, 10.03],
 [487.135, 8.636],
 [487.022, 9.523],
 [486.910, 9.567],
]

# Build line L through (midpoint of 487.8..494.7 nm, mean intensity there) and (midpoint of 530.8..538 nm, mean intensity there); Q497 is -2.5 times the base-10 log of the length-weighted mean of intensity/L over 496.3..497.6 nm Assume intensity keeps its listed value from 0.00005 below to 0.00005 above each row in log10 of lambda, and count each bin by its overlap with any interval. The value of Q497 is -0.157 mag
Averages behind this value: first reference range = 10.4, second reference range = 11.1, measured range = 12.1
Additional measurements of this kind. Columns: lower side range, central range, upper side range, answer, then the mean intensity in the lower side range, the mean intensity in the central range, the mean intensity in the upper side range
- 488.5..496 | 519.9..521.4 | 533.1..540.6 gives 0.14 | 11.9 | 10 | 11.1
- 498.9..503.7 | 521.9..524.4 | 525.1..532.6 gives 0.24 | 20.1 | 10.1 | 10.7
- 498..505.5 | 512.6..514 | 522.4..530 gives 0.34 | 16.6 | 9.94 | 10.3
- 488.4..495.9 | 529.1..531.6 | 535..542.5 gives -0.03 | 11.5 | 11.4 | 11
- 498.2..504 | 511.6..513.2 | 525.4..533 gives 0.42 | 18.3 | 10.3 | 10.6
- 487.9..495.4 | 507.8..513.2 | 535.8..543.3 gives 0.06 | 10.5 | 10.1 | 11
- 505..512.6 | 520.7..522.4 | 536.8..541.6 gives 0.11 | 10.4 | 9.59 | 11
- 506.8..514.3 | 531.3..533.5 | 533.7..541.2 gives 0.02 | 10.1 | 10.6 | 11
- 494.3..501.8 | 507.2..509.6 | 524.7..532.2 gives 0.50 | 19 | 10.3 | 10.7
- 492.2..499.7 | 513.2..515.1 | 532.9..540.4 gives 0.21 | 12.7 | 9.88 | 11.1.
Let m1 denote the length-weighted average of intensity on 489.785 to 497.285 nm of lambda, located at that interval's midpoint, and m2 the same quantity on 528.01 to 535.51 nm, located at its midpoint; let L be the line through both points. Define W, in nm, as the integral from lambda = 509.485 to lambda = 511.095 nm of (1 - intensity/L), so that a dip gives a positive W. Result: 0.28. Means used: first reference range 12.8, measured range 9.92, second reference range 11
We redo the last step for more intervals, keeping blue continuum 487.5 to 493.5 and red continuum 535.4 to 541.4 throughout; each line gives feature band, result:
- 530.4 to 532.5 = -0.131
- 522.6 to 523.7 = 0.084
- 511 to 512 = 0.054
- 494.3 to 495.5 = -0.205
